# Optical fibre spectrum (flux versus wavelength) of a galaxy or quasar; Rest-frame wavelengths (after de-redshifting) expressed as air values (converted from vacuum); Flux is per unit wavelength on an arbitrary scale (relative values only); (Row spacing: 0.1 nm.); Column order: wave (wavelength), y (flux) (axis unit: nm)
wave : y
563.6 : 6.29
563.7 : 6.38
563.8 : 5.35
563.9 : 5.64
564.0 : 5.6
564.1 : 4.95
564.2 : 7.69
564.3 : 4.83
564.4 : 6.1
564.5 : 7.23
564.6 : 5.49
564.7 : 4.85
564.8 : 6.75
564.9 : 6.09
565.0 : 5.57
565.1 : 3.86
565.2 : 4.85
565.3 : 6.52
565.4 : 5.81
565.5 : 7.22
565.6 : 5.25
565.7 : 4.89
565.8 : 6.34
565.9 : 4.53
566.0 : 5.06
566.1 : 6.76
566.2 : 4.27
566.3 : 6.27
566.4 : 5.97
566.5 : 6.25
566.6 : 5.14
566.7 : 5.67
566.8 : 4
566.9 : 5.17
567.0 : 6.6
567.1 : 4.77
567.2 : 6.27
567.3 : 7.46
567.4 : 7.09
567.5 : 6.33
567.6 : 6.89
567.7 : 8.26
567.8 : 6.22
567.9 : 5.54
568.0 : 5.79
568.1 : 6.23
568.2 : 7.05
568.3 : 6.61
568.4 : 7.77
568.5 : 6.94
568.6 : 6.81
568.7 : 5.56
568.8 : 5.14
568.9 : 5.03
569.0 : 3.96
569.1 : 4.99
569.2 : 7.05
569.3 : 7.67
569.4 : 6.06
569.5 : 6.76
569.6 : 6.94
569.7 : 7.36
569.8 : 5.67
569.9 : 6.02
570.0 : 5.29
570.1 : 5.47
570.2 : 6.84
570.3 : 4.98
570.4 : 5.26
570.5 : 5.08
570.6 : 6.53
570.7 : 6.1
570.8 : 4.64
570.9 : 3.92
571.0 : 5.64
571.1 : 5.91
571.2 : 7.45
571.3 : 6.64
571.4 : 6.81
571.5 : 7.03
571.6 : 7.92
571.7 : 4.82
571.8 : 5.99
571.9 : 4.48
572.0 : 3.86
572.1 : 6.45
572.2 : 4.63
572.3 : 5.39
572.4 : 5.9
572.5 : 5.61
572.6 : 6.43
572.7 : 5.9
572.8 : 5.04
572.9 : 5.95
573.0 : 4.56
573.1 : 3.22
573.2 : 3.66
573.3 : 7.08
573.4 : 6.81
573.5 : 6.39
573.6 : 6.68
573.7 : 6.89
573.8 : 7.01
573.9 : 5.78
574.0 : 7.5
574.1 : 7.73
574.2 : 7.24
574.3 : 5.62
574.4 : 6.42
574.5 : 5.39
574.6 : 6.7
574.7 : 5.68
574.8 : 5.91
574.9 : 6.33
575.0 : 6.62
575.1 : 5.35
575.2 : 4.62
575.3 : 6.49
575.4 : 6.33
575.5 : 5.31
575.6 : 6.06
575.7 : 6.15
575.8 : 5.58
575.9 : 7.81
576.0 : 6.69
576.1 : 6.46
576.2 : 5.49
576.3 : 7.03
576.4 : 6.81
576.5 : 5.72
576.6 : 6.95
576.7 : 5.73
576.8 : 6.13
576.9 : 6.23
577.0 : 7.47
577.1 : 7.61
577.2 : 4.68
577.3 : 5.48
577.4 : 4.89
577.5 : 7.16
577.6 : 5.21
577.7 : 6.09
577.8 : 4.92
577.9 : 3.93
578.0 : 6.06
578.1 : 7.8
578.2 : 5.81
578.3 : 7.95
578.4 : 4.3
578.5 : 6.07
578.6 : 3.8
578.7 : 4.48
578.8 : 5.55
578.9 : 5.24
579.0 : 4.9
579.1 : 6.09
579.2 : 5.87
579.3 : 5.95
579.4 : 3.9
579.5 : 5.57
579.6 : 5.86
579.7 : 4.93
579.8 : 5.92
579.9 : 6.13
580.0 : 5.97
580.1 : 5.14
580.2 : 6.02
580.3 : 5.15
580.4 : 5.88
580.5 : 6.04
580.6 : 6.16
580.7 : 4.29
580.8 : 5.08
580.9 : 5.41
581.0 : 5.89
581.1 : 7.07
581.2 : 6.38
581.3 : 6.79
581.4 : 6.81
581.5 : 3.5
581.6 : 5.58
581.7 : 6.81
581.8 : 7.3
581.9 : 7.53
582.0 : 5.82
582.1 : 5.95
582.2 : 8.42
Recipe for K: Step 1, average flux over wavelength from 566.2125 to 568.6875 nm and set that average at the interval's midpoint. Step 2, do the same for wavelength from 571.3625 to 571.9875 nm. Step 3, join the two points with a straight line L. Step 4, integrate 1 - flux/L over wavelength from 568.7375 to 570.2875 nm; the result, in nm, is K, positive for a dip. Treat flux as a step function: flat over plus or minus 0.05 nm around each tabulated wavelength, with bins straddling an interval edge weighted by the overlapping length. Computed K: 0.04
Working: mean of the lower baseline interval 6.25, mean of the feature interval 5.99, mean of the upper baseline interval 6.02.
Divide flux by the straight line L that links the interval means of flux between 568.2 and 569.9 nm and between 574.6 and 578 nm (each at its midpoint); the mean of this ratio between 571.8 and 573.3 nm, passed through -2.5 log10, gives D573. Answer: 0.19 mag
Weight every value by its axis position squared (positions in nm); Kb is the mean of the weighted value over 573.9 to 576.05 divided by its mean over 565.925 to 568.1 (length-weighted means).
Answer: 1.1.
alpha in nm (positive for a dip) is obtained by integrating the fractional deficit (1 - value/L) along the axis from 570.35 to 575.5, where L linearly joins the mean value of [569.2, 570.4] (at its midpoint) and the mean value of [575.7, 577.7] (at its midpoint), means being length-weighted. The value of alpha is 0.30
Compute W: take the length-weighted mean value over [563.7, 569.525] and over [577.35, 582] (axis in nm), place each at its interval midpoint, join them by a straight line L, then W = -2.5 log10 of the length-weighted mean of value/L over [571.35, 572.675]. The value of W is 0.011 mag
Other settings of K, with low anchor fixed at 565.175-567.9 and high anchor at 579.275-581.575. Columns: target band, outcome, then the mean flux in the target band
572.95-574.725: -0.11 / 6.14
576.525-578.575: -0.11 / 5.99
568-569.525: -0.09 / 6.22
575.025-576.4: -0.10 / 6.14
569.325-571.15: 0.01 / 5.83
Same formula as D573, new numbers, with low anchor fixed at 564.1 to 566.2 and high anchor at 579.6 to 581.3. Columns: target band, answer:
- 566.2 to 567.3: 0.02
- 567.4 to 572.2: -0.06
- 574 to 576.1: -0.09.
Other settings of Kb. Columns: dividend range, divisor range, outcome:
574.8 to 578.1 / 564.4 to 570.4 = 1.05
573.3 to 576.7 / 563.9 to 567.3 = 1.16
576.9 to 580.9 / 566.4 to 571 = 0.97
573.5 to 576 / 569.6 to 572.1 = 1.09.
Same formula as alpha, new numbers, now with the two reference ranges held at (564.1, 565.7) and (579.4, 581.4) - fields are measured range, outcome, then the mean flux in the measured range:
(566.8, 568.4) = -0.160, 6.39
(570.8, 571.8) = -0.062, 6.15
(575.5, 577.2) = -0.188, 6.41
